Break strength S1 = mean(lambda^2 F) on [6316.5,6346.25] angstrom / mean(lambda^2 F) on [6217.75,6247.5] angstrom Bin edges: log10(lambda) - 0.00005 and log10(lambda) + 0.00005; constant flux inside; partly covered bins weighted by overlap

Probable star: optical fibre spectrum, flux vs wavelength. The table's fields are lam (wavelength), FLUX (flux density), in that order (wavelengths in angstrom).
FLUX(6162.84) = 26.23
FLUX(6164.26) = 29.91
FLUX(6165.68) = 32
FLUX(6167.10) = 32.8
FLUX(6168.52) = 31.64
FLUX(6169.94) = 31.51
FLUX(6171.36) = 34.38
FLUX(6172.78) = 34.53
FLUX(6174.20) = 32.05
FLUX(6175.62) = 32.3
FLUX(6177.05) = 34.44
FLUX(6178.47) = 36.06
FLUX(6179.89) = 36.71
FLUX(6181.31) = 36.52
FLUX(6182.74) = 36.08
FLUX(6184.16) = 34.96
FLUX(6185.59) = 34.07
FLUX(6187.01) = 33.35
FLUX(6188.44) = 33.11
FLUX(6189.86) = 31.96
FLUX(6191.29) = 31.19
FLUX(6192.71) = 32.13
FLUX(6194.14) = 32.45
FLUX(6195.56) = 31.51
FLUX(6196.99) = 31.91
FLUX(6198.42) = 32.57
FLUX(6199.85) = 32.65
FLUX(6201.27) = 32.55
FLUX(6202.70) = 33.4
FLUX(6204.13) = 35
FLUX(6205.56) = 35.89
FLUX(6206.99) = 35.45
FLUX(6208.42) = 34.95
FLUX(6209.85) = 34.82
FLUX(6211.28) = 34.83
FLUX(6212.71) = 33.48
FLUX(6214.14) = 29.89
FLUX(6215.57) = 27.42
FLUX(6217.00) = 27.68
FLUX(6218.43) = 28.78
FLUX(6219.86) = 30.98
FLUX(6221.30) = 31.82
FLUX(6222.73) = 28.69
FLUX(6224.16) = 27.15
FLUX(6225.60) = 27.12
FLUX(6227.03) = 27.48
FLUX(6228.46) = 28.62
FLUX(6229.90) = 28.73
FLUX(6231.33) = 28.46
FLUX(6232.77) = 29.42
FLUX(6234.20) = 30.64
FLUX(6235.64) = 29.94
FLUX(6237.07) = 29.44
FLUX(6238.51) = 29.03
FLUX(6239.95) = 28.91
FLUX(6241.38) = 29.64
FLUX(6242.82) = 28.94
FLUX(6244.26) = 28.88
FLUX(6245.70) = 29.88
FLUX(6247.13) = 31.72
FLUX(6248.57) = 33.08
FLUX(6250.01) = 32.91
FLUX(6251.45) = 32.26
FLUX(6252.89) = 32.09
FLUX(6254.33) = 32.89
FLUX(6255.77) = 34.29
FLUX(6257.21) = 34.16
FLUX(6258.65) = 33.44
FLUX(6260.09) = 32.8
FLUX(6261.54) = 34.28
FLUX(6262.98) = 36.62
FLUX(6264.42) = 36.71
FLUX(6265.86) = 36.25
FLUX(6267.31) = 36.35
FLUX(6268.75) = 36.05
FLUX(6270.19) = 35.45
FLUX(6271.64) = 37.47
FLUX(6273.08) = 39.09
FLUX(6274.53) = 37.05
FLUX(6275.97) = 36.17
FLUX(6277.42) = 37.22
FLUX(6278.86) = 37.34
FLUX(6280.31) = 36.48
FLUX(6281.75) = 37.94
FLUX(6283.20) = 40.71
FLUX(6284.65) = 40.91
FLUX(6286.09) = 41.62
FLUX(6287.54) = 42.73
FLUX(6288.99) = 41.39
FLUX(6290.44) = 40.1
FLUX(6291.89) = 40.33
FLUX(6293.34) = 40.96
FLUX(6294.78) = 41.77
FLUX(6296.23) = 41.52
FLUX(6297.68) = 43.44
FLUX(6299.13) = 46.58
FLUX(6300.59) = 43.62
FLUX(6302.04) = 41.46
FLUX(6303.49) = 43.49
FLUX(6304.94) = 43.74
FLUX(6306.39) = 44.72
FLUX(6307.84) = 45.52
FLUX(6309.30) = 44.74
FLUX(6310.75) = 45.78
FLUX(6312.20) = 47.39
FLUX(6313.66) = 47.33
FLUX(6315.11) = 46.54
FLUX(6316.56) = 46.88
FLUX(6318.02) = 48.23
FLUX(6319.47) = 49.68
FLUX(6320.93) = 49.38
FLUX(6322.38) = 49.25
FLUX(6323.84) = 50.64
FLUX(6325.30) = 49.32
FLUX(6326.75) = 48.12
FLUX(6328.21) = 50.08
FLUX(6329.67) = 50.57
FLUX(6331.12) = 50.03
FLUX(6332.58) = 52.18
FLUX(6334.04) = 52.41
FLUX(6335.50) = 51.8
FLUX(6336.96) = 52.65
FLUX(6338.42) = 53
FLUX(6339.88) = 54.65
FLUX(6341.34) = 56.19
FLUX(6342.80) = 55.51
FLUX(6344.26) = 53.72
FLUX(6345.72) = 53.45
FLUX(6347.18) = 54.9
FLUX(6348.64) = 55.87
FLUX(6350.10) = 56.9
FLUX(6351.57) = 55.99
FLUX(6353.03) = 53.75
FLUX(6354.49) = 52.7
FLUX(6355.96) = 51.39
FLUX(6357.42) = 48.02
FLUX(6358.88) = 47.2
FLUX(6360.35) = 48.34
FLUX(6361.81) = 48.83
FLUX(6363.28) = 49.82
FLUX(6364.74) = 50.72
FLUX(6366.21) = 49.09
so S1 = 1.8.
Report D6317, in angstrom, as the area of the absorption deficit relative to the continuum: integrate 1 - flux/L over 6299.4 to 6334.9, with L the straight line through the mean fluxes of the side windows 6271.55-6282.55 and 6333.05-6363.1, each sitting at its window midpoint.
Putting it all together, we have -1.1 angstrom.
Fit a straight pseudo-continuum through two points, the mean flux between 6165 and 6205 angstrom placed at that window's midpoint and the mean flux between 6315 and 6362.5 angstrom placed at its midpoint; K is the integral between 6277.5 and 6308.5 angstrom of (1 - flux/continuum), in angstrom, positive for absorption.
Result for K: 3.0 angstrom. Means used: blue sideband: 33.4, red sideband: 51.5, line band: 41.6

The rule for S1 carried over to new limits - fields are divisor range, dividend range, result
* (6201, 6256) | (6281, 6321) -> 1.45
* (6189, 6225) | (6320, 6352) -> 1.71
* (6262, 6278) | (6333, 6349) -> 1.50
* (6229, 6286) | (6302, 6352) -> 1.52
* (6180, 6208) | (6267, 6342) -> 1.38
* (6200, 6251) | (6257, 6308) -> 1.30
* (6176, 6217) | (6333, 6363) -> 1.66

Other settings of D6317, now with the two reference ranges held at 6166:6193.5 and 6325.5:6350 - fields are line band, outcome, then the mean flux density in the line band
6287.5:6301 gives 1.53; 42.2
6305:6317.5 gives 0.91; 46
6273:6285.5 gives 2.10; 38.1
